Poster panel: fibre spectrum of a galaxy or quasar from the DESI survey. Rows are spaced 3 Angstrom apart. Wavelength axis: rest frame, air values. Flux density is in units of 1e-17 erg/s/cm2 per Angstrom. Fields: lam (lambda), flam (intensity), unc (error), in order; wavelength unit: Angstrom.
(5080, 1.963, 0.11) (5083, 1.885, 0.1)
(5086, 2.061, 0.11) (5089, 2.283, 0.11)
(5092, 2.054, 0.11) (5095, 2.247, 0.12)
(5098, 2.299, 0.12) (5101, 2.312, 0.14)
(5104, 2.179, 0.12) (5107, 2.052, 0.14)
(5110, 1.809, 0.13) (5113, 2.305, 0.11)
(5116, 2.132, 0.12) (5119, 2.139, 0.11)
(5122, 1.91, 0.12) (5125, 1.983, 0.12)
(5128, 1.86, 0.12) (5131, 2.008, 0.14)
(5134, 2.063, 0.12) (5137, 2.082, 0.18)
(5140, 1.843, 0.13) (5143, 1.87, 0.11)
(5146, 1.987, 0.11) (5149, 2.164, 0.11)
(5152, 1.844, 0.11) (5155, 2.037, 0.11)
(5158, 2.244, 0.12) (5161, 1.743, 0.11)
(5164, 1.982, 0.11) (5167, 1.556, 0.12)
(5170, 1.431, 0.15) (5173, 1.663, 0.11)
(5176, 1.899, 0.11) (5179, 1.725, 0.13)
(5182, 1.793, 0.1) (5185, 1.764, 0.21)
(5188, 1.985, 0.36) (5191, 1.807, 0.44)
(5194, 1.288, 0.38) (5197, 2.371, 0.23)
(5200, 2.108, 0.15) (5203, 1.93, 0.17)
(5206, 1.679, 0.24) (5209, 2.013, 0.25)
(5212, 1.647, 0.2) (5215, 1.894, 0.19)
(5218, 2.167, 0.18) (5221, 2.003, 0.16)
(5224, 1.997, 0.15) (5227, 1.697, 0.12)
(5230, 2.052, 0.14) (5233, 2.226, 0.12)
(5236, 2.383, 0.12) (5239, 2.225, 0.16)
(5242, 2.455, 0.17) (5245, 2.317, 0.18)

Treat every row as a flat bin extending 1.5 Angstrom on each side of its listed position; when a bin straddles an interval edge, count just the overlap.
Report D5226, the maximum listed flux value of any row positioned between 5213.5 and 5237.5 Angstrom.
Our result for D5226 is 2.383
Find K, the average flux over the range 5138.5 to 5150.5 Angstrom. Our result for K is 1.97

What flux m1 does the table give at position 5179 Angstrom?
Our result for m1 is 1.725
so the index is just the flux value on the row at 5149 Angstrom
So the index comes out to 2.164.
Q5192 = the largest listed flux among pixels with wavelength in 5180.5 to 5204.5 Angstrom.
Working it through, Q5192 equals 2.371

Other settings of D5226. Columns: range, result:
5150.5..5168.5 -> 2.244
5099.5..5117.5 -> 2.312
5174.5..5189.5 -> 1.985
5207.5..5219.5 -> 2.167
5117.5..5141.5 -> 2.139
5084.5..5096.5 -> 2.283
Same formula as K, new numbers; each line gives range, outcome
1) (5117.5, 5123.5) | 2.02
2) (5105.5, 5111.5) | 1.93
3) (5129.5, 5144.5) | 1.97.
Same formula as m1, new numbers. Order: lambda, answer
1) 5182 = 1.793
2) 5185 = 1.764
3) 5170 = 1.431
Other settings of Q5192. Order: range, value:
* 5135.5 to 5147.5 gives 2.082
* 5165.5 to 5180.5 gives 1.899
